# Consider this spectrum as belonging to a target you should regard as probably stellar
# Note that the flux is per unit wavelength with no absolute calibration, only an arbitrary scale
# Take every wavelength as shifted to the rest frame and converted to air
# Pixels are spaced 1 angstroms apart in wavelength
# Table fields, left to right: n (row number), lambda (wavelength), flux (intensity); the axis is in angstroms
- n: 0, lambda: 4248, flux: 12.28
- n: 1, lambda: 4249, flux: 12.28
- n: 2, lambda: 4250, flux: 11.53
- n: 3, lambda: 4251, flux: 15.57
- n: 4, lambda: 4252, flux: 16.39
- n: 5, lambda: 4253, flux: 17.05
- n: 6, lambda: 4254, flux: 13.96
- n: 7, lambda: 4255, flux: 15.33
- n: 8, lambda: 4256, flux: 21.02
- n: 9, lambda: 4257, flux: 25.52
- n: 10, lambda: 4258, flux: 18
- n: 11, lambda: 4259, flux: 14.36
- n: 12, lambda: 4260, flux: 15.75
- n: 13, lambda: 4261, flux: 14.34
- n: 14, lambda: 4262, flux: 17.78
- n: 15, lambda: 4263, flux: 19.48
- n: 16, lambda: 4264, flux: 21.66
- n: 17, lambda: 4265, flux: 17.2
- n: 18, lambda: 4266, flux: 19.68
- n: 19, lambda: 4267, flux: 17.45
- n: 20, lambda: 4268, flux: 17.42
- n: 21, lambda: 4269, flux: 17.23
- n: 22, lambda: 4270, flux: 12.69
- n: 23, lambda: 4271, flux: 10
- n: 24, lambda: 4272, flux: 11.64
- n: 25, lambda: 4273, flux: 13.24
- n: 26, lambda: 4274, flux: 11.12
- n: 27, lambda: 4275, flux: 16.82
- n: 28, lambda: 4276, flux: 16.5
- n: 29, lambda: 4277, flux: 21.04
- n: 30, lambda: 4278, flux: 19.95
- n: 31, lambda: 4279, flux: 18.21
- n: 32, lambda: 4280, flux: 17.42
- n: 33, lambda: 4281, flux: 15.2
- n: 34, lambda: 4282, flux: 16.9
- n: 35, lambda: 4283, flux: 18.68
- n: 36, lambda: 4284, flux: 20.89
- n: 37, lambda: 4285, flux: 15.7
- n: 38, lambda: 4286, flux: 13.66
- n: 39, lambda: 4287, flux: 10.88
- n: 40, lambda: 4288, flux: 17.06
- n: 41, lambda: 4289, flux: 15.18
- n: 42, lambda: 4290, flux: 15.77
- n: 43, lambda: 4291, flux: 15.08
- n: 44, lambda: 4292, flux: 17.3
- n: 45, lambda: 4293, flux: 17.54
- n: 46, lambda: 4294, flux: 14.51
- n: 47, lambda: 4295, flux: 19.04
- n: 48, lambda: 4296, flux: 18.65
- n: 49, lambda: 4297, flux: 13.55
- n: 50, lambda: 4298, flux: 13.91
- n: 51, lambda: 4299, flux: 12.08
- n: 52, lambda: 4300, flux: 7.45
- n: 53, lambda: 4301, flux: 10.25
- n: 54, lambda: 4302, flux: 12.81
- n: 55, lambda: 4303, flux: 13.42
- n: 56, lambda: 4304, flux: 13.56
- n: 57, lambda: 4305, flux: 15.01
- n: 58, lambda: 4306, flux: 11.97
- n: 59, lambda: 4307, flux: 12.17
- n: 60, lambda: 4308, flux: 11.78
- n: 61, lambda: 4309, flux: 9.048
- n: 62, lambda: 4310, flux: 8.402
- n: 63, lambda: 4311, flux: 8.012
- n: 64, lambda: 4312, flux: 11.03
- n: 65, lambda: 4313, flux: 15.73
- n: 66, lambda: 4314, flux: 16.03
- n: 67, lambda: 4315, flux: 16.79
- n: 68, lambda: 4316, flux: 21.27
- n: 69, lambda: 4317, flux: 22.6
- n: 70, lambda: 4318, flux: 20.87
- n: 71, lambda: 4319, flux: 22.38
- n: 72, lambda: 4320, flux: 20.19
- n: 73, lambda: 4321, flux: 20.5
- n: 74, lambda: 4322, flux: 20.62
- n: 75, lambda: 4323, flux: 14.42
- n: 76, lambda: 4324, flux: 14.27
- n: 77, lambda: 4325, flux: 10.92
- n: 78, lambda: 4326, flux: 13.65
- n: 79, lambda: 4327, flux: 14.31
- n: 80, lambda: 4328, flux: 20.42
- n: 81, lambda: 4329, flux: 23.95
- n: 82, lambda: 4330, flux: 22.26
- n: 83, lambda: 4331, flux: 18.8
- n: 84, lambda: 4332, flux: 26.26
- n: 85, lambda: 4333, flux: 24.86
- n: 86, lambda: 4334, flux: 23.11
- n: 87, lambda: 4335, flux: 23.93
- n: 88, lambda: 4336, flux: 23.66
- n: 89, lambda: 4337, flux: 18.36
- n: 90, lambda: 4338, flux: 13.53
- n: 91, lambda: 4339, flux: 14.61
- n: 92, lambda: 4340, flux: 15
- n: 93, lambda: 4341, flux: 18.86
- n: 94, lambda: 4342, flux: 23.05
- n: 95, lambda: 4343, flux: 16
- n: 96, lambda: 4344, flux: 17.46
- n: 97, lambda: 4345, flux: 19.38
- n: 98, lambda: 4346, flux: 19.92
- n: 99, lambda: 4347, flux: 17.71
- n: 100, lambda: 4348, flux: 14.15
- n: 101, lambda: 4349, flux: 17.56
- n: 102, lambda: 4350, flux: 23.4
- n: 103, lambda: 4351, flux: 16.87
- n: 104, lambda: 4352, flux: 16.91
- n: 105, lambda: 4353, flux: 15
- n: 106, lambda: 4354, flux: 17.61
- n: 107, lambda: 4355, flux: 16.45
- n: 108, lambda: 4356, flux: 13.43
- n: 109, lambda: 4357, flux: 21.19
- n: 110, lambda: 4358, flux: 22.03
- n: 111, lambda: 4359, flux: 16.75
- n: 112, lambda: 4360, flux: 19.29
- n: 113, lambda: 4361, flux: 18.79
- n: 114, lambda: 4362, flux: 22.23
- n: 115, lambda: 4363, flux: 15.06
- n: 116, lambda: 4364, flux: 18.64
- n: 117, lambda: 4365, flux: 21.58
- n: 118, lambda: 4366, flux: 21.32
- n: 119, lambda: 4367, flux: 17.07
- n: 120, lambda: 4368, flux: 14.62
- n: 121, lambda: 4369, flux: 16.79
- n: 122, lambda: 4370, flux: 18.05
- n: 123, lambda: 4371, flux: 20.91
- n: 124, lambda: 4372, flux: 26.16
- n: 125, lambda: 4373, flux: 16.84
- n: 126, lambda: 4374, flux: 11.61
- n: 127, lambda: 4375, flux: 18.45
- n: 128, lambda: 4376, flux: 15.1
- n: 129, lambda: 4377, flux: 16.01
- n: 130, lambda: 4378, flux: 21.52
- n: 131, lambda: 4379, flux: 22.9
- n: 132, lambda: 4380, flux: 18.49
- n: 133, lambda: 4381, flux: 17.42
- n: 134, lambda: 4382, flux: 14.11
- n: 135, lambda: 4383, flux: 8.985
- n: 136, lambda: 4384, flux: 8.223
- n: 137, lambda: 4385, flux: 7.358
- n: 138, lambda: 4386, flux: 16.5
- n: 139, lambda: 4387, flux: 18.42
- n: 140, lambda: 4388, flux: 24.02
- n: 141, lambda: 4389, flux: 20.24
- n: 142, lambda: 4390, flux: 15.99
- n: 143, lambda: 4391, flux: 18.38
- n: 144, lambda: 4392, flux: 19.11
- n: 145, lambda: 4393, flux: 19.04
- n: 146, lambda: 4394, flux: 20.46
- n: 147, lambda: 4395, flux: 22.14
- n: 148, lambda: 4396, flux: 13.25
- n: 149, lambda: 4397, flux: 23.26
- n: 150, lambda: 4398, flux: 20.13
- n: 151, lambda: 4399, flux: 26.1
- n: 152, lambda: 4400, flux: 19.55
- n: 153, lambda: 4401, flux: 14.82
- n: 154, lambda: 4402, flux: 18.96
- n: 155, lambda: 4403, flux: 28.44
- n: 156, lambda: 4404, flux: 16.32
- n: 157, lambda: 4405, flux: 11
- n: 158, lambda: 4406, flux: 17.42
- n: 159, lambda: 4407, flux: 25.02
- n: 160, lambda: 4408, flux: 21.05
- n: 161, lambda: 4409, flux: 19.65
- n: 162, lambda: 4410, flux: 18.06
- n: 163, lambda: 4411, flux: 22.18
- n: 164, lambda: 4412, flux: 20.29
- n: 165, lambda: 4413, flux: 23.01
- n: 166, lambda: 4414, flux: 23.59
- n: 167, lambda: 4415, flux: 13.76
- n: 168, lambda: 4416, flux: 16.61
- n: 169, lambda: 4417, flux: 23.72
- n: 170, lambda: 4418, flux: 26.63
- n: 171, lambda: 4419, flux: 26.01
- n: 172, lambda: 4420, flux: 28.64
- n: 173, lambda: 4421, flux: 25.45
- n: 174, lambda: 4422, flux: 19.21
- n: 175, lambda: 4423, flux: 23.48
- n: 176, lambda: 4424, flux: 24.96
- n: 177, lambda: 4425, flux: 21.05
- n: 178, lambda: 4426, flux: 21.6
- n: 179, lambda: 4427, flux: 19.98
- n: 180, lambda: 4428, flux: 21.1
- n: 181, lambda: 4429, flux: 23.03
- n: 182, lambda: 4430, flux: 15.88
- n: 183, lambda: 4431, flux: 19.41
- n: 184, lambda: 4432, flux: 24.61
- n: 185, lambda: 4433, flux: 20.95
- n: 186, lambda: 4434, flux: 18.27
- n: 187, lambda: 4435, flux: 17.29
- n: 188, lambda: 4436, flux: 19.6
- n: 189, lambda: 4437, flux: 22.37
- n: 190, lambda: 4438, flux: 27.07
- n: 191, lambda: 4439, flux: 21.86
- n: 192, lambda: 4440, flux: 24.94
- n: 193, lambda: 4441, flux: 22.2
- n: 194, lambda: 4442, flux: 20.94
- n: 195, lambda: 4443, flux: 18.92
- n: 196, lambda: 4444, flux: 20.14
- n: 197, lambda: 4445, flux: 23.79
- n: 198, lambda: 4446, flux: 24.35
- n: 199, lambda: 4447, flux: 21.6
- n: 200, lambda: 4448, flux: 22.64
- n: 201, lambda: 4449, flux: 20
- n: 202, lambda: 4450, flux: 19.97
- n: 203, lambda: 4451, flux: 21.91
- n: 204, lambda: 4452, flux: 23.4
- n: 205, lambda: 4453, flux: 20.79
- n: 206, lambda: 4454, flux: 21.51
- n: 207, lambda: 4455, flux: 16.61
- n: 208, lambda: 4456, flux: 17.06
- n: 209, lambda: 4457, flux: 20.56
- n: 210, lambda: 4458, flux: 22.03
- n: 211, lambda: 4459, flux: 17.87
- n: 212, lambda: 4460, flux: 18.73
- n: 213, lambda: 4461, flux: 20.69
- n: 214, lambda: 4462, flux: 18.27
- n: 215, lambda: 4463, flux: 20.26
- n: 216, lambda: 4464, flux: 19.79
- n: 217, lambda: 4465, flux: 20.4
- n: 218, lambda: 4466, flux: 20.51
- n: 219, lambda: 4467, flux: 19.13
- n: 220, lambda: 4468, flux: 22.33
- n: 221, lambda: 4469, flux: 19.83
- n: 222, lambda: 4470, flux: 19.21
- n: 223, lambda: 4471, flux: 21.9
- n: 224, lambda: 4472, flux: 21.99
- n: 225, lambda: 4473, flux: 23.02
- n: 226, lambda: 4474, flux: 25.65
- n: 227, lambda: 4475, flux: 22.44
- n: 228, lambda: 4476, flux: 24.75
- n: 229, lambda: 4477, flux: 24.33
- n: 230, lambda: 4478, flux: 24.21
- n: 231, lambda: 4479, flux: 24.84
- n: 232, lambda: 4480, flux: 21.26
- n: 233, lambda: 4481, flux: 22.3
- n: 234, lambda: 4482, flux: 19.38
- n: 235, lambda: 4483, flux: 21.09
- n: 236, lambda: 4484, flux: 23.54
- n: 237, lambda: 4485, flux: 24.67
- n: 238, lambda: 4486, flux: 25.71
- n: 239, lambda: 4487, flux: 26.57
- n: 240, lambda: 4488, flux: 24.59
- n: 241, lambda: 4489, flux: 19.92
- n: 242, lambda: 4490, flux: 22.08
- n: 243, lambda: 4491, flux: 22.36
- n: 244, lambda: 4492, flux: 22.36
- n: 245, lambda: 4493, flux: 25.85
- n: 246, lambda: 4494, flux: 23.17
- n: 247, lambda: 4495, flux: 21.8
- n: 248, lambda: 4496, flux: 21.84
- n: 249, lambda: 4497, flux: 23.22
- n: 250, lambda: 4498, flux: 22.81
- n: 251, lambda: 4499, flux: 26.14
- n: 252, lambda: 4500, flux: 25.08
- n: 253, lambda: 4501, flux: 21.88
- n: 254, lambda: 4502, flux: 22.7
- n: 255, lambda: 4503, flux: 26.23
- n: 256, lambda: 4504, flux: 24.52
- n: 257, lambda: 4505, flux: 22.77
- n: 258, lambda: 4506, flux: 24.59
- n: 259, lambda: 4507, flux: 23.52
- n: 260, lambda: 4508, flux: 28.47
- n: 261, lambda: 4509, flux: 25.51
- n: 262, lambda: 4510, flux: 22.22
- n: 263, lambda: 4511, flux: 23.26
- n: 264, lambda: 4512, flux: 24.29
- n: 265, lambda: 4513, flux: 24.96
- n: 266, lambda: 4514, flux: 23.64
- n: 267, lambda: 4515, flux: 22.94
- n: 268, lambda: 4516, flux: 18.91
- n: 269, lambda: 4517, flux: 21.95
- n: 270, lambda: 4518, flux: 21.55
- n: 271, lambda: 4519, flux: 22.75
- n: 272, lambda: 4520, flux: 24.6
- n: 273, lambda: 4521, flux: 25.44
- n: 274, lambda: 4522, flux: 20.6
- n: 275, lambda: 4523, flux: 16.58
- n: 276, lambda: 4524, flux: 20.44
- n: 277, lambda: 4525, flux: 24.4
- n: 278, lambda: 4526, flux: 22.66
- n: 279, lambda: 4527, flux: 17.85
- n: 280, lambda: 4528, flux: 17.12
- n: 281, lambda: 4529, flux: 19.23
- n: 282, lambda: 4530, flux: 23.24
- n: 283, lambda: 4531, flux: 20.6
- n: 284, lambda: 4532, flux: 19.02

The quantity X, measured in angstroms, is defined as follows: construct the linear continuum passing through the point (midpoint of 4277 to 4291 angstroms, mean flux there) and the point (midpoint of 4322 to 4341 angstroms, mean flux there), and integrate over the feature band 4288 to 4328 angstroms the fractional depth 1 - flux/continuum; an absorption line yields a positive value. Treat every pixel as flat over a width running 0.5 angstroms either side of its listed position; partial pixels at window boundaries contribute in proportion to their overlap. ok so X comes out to 6.12 angstroms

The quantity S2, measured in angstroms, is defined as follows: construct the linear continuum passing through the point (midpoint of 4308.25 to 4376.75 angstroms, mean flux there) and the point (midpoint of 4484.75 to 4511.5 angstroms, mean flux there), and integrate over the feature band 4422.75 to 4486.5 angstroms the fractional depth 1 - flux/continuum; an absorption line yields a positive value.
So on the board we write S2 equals 2.1 angstroms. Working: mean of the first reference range 18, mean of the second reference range 23.8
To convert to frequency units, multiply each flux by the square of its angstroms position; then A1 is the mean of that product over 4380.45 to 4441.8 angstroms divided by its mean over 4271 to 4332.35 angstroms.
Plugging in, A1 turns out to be 1.3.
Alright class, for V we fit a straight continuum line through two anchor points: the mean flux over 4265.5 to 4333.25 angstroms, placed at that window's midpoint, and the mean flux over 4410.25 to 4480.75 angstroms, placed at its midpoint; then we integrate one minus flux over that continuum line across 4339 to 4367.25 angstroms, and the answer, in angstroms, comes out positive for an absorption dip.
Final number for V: -0.4 angstroms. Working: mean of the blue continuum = 16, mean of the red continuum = 21.5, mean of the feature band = 18.3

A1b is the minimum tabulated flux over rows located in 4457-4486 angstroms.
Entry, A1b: 17.87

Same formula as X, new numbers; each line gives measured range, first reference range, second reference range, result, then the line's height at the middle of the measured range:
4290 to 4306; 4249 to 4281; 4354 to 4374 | 2.7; 17.2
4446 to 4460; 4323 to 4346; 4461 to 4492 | 0.7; 21.6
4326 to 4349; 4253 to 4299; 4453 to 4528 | -1.5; 18.2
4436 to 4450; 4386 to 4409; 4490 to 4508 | -0.5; 21.4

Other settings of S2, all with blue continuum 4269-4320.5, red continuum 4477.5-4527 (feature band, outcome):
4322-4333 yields -1.3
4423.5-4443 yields -0.8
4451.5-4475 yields 1.2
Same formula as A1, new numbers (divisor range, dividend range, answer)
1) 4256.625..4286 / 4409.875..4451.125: 1.39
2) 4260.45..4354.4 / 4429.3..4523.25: 1.44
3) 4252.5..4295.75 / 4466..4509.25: 1.54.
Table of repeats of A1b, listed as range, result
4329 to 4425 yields 7.358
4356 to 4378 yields 11.61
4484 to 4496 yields 19.92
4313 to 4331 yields 10.92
